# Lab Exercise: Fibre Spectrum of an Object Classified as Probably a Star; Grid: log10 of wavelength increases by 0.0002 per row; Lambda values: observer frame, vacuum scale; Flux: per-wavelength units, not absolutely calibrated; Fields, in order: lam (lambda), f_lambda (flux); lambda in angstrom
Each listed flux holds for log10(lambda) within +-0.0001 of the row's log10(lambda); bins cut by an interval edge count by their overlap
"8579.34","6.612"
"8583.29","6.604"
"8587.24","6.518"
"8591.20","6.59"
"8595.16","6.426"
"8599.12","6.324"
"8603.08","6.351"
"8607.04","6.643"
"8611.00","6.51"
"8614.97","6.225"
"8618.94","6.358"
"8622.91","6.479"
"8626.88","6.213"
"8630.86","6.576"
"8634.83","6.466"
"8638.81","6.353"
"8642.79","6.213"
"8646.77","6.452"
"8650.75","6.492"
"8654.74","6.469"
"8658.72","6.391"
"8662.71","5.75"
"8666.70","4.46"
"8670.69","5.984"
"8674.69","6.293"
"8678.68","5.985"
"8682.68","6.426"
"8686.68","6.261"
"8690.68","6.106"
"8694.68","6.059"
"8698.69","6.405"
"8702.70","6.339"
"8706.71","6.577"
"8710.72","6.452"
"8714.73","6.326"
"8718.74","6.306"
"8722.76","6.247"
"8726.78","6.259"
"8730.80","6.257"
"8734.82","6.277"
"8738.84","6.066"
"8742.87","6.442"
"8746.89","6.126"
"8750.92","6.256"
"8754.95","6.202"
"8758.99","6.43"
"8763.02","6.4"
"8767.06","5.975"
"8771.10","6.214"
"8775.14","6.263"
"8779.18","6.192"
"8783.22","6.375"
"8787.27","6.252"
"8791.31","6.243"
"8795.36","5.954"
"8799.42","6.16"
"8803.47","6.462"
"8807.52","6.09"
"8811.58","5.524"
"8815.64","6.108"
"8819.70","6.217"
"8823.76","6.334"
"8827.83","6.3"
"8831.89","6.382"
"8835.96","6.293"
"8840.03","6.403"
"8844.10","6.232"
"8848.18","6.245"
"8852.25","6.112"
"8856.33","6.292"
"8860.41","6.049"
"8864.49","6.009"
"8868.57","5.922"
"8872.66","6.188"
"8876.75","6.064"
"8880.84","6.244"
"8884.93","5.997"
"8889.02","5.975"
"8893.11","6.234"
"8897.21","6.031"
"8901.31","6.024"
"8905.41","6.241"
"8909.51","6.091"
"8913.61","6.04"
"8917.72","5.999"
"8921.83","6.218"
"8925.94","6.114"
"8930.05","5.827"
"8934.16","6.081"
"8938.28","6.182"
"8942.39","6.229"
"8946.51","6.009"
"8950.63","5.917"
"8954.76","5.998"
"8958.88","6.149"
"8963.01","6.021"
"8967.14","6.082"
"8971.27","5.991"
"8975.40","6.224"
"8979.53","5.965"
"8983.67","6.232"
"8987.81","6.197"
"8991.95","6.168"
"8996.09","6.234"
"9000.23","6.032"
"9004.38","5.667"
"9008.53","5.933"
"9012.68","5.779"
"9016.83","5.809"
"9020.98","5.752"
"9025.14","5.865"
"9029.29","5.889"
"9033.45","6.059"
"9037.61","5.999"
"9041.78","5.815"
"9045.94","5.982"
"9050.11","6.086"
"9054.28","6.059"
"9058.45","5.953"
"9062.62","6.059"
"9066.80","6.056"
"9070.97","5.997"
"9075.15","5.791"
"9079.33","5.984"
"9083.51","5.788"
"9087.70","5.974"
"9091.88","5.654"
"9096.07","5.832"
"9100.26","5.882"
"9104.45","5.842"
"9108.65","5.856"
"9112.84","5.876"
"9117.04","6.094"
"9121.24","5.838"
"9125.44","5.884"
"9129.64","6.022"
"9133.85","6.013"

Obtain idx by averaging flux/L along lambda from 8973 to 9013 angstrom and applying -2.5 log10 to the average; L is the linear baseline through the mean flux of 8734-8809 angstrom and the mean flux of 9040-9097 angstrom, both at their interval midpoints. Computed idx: -0.01 mag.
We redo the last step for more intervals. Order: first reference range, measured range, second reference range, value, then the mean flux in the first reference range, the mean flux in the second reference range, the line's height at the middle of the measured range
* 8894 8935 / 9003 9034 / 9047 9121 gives 0.03 mag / 6.07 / 5.93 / 5.98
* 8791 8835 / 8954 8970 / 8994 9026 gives -0.02 mag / 6.16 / 5.88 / 5.95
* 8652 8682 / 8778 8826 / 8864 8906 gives -0.02 mag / 5.94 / 6.08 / 6.03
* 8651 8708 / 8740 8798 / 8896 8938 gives -0.02 mag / 6.11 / 6.07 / 6.1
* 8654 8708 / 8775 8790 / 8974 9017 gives -0.04 mag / 6.09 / 6.03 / 6.07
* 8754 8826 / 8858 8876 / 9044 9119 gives 0.01 mag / 6.19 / 5.93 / 6.12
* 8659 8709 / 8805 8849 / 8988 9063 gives -0.03 mag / 6.07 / 5.96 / 6.02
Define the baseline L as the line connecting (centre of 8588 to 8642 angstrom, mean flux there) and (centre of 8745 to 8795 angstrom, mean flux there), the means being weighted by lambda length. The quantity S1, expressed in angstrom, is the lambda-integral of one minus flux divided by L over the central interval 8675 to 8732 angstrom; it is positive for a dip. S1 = 0.25 angstrom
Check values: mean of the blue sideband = 6.42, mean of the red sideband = 6.23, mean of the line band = 6.29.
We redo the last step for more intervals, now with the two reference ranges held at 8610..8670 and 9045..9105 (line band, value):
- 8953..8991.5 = -0.7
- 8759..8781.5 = -0.4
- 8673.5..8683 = 0.0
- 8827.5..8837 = -0.4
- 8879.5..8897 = -0.1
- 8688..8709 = -0.4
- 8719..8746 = -0.4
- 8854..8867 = -0.1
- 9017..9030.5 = 0.3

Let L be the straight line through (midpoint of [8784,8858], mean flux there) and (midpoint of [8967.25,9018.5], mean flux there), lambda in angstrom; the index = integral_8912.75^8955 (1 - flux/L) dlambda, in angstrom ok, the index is 0.2 angstrom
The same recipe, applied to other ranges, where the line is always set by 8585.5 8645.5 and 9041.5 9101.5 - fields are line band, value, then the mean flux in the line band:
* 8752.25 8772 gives 0.0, 6.24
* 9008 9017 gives 0.2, 5.83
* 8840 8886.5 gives 0.1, 6.14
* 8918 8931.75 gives 0.1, 6.05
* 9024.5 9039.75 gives 0.0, 5.96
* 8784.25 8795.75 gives 0.1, 6.2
